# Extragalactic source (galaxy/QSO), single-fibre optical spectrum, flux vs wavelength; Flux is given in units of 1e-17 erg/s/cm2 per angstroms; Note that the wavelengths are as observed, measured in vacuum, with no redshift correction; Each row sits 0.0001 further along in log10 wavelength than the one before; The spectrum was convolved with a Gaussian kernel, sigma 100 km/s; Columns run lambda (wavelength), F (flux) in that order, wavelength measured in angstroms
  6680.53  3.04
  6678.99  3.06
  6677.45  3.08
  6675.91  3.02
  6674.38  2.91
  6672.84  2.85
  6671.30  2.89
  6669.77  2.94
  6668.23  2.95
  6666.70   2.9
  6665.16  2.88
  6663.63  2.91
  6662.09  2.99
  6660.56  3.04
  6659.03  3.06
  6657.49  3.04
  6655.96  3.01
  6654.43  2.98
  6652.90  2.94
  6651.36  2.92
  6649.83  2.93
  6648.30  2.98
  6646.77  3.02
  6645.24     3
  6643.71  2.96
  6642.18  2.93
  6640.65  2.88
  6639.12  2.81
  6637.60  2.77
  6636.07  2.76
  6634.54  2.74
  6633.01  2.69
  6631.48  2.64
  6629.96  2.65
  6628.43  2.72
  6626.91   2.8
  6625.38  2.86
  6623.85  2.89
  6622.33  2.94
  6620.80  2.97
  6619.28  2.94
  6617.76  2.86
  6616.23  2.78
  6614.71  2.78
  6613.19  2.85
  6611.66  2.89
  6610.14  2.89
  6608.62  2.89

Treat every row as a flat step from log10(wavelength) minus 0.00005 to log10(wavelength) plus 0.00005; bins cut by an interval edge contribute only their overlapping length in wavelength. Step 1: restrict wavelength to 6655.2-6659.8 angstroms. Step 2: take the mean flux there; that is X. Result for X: 3.04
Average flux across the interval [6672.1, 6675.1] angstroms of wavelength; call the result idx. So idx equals 2.88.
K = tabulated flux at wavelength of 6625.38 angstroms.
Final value 2.86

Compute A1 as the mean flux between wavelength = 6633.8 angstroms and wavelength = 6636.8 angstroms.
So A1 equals 2.75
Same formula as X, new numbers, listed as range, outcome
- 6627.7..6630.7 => 2.68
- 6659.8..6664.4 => 2.98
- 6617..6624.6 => 2.92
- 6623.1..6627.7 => 2.85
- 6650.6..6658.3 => 2.98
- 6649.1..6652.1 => 2.93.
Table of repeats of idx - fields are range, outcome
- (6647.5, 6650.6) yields 2.96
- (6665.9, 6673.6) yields 2.91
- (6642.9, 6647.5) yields 2.99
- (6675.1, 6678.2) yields 3.05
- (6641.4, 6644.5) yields 2.94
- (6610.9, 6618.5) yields 2.83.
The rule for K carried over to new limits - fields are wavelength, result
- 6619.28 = 2.94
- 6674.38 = 2.91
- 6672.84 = 2.85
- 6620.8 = 2.97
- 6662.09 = 2.99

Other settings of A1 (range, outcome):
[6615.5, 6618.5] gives 2.81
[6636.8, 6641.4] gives 2.82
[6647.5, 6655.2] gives 2.95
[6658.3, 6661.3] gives 3.05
